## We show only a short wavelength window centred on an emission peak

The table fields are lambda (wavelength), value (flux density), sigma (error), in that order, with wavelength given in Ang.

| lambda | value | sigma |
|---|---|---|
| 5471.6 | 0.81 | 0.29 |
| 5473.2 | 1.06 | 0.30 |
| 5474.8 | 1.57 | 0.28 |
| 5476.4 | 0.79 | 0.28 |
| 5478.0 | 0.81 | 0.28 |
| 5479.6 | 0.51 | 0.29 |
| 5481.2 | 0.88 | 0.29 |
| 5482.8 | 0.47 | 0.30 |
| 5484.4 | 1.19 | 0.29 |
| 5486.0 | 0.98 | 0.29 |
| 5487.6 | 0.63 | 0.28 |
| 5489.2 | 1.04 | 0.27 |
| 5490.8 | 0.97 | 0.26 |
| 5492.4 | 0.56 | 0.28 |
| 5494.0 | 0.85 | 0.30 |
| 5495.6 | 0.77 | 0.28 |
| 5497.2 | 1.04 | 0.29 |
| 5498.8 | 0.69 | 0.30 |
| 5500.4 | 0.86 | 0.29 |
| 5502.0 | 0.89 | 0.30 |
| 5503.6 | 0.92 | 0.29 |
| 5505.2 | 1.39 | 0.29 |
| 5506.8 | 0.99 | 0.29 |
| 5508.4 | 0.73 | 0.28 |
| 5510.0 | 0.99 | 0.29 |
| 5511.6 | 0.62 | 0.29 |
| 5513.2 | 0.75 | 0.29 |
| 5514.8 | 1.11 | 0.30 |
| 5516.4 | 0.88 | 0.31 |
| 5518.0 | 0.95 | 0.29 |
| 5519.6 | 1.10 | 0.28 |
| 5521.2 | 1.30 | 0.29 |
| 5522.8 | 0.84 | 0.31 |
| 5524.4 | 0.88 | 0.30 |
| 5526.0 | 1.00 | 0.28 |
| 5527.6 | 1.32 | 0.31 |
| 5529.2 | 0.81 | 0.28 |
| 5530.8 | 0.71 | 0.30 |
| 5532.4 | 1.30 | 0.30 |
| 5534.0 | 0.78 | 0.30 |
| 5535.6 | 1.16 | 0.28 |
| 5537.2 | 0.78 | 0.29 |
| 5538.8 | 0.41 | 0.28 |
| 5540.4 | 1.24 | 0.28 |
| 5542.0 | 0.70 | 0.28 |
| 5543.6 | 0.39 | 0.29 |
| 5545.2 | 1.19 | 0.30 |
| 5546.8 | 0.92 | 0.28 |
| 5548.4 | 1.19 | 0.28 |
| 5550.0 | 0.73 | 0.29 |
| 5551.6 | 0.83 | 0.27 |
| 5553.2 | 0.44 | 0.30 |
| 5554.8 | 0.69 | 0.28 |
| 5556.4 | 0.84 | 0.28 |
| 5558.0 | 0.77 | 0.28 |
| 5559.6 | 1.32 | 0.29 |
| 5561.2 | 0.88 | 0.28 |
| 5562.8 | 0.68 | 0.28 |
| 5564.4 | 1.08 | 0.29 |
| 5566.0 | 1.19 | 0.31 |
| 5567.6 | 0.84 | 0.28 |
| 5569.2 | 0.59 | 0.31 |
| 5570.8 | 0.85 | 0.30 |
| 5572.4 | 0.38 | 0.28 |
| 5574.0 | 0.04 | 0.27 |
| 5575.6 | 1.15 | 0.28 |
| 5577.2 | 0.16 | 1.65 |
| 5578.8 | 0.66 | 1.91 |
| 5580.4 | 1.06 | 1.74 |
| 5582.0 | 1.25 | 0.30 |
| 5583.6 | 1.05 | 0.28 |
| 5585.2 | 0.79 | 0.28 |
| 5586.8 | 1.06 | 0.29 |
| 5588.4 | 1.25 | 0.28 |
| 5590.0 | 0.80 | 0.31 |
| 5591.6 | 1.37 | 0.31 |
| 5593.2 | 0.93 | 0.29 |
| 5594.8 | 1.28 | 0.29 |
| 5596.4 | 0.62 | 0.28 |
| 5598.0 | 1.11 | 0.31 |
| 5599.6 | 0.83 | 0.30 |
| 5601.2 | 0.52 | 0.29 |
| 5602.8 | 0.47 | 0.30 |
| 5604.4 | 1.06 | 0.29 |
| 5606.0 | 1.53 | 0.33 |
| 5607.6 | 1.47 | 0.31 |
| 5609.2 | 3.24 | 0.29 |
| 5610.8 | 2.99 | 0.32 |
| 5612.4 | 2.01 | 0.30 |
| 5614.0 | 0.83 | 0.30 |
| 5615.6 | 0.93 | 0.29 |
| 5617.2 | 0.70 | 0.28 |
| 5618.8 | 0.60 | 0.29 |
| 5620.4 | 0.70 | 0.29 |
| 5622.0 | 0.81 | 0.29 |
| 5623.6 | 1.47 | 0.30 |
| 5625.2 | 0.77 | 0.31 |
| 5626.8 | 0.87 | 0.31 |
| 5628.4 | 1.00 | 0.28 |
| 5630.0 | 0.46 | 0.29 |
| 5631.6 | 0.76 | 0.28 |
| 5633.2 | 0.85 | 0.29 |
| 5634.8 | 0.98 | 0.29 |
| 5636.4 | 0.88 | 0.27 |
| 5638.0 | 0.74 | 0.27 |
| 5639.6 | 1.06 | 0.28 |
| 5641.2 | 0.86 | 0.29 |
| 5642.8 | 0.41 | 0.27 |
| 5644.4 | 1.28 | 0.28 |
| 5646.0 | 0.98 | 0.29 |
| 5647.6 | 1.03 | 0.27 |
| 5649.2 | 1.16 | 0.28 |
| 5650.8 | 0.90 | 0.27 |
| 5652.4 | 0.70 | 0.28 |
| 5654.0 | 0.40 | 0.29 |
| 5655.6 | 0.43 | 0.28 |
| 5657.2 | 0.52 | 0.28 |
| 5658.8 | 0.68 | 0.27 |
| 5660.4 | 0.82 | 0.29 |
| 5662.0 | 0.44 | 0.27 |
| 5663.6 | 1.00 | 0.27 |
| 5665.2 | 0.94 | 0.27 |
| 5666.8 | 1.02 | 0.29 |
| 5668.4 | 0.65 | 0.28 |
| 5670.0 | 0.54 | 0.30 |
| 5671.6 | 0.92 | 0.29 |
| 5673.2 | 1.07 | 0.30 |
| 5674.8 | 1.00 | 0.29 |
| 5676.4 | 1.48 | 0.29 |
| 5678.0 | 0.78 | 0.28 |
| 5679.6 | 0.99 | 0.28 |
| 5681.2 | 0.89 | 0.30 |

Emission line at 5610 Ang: H-gamma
